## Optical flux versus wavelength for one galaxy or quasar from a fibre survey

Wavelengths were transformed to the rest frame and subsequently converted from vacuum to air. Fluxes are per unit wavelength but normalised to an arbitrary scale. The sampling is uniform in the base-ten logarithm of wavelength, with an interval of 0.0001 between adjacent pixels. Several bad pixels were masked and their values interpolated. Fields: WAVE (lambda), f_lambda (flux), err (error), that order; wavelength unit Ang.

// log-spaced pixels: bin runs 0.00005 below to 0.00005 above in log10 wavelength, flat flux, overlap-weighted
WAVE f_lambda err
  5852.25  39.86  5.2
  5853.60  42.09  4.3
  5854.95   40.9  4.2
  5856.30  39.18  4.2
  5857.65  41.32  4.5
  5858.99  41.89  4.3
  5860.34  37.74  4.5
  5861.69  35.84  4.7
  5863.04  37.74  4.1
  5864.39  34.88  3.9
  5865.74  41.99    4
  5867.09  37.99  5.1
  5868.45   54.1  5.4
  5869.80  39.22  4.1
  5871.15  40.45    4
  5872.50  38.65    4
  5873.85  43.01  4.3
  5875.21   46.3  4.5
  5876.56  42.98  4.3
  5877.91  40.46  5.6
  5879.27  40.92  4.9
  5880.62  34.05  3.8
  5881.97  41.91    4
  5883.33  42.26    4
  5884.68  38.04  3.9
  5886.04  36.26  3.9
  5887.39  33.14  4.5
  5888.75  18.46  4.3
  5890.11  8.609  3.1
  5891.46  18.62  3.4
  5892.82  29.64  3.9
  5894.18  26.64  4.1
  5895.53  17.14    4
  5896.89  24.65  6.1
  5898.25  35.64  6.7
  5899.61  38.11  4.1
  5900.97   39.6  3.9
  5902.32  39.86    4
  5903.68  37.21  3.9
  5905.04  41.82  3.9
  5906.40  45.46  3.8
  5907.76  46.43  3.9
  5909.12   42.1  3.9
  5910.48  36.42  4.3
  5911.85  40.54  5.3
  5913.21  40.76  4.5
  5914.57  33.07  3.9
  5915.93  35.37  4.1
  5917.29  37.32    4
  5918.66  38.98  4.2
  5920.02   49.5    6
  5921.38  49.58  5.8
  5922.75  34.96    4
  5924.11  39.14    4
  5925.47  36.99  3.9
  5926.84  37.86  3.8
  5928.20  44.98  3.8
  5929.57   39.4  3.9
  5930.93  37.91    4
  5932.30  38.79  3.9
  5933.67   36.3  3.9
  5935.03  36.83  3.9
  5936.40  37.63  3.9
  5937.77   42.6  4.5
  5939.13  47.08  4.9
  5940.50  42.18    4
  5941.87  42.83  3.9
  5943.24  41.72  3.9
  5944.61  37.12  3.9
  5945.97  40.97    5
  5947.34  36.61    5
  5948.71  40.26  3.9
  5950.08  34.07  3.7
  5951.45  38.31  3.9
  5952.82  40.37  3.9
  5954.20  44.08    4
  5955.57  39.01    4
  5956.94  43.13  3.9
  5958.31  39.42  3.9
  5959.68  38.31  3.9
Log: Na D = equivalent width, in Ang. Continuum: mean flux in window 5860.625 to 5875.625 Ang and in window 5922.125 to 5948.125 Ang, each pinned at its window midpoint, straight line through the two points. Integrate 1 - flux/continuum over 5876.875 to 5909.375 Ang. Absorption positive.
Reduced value 5.0 Ang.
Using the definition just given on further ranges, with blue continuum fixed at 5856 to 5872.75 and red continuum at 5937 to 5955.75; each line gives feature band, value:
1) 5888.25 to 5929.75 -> 4.8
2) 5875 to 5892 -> 2.7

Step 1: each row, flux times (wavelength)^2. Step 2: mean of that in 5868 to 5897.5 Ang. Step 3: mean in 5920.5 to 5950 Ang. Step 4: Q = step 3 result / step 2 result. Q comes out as 1.19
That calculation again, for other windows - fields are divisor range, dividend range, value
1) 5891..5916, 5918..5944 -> 1.16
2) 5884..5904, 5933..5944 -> 1.42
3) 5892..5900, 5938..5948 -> 1.49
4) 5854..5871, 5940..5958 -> 1.02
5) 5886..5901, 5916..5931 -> 1.56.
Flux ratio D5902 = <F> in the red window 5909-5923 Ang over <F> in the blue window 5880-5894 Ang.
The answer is 1.3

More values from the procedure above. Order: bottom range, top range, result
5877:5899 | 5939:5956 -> 1.31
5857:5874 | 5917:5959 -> 1.00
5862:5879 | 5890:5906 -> 0.75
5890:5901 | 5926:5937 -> 1.45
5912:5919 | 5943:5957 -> 1.06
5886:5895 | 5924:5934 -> 1.66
